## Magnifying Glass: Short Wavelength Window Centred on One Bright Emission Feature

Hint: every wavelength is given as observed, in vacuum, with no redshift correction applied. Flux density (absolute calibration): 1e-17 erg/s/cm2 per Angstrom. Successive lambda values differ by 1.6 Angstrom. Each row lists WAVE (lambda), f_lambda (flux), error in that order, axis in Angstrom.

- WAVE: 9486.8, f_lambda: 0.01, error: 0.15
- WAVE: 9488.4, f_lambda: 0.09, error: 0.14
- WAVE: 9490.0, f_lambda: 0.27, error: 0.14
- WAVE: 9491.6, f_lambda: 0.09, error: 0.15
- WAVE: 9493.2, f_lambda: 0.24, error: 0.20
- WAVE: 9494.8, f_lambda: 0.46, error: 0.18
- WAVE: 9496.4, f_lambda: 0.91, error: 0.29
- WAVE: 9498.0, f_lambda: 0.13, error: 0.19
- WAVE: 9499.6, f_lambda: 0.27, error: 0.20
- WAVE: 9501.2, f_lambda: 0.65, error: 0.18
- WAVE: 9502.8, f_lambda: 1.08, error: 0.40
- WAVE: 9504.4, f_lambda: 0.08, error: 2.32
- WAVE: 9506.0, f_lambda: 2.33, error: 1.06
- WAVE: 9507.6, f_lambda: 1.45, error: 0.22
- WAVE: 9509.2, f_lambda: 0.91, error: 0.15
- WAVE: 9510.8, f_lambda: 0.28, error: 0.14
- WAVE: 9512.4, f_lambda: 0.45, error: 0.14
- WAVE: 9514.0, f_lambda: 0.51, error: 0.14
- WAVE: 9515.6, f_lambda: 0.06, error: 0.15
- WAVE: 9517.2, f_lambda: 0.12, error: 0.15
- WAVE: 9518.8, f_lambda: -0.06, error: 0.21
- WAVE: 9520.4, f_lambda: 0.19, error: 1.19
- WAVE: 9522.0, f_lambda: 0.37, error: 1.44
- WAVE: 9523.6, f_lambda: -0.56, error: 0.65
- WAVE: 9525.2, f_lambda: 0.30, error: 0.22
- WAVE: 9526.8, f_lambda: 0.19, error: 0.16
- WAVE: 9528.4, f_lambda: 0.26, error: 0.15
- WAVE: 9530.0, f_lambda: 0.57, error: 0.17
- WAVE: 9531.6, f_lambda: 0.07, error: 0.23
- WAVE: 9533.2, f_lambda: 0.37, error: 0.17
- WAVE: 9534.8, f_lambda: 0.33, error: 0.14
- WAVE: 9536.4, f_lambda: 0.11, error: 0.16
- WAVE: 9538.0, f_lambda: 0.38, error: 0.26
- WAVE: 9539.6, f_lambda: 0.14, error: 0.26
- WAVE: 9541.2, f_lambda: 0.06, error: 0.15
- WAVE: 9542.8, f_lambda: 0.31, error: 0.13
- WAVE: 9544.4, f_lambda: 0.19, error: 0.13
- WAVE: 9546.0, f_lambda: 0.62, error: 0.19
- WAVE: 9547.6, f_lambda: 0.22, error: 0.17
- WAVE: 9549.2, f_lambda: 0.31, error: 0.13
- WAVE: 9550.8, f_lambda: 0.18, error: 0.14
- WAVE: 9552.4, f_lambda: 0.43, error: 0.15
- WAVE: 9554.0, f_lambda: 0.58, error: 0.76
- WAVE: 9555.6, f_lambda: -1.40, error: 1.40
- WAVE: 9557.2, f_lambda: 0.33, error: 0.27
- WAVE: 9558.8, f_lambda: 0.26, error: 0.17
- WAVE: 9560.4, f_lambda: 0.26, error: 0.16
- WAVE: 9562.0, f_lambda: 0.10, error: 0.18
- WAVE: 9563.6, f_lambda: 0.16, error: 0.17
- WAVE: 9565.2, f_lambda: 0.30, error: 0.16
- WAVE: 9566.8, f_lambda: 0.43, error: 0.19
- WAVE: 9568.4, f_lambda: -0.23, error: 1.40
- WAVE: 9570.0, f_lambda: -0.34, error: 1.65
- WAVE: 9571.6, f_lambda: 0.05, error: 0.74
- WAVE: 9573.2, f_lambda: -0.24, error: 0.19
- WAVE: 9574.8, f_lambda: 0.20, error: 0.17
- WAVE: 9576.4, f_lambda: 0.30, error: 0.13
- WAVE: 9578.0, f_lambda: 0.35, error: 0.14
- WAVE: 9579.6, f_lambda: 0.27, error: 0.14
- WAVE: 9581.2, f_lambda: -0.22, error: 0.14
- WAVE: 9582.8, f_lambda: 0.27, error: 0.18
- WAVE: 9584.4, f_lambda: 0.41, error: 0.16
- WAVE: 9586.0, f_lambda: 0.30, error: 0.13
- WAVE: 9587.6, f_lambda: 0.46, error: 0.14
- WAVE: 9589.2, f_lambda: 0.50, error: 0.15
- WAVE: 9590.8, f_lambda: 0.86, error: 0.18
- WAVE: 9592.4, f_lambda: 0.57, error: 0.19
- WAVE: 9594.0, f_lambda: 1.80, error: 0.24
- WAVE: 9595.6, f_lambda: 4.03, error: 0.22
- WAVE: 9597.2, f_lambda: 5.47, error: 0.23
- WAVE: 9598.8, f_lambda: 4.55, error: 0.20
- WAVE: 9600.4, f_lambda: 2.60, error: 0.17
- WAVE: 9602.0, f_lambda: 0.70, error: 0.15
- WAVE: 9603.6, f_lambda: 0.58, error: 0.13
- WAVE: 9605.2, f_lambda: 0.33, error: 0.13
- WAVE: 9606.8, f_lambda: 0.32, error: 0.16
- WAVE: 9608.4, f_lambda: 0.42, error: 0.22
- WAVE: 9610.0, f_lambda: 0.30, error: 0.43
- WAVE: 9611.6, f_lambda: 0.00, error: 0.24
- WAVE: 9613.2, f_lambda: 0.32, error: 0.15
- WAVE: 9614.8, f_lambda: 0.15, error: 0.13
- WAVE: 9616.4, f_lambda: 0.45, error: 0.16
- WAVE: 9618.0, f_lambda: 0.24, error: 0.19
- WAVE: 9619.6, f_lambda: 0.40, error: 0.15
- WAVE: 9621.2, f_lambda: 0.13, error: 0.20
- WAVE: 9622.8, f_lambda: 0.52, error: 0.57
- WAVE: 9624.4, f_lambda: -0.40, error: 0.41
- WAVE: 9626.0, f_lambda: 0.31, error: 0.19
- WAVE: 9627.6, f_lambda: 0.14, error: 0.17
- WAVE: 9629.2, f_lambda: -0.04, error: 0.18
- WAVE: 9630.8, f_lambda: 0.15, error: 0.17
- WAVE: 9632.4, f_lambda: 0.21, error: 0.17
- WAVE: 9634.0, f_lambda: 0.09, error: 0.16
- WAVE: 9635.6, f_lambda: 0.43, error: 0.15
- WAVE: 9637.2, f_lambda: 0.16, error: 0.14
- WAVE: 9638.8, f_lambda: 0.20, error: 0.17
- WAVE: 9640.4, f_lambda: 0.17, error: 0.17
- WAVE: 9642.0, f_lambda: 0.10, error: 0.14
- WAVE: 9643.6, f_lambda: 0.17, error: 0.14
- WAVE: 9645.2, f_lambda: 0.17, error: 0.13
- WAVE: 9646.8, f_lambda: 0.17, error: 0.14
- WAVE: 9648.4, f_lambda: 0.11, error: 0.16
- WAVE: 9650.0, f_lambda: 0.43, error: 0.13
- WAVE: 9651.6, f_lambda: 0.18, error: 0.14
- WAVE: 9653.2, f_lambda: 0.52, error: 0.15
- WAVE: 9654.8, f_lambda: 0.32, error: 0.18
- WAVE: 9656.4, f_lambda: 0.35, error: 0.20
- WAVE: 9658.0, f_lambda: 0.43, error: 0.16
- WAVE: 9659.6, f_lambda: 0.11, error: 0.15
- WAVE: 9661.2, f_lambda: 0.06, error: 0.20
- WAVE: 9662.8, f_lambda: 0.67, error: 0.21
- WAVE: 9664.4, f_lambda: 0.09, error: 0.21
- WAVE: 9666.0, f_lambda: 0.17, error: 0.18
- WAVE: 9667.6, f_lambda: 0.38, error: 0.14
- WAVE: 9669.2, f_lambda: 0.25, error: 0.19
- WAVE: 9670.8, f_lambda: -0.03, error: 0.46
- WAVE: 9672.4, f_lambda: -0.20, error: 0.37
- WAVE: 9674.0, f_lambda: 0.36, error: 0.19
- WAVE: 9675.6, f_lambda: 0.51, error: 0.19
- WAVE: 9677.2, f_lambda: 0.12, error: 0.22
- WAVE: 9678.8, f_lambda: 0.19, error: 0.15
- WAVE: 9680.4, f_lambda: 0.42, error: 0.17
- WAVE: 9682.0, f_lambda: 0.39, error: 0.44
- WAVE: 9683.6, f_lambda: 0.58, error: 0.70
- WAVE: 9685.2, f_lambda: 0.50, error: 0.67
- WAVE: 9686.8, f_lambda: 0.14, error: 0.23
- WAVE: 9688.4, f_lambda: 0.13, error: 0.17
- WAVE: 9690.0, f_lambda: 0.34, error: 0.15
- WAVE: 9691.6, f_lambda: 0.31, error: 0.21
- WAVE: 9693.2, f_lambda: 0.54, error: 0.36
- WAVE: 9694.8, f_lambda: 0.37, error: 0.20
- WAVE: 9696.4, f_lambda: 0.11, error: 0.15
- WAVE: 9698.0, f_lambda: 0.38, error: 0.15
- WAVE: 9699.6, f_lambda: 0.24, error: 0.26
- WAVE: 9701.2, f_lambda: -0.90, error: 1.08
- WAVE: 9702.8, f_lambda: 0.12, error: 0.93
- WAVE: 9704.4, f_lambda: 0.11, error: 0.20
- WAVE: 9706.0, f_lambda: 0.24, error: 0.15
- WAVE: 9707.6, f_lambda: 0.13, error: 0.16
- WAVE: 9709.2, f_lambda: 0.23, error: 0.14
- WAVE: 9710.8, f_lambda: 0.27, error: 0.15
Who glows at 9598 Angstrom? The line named [O III] 5007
